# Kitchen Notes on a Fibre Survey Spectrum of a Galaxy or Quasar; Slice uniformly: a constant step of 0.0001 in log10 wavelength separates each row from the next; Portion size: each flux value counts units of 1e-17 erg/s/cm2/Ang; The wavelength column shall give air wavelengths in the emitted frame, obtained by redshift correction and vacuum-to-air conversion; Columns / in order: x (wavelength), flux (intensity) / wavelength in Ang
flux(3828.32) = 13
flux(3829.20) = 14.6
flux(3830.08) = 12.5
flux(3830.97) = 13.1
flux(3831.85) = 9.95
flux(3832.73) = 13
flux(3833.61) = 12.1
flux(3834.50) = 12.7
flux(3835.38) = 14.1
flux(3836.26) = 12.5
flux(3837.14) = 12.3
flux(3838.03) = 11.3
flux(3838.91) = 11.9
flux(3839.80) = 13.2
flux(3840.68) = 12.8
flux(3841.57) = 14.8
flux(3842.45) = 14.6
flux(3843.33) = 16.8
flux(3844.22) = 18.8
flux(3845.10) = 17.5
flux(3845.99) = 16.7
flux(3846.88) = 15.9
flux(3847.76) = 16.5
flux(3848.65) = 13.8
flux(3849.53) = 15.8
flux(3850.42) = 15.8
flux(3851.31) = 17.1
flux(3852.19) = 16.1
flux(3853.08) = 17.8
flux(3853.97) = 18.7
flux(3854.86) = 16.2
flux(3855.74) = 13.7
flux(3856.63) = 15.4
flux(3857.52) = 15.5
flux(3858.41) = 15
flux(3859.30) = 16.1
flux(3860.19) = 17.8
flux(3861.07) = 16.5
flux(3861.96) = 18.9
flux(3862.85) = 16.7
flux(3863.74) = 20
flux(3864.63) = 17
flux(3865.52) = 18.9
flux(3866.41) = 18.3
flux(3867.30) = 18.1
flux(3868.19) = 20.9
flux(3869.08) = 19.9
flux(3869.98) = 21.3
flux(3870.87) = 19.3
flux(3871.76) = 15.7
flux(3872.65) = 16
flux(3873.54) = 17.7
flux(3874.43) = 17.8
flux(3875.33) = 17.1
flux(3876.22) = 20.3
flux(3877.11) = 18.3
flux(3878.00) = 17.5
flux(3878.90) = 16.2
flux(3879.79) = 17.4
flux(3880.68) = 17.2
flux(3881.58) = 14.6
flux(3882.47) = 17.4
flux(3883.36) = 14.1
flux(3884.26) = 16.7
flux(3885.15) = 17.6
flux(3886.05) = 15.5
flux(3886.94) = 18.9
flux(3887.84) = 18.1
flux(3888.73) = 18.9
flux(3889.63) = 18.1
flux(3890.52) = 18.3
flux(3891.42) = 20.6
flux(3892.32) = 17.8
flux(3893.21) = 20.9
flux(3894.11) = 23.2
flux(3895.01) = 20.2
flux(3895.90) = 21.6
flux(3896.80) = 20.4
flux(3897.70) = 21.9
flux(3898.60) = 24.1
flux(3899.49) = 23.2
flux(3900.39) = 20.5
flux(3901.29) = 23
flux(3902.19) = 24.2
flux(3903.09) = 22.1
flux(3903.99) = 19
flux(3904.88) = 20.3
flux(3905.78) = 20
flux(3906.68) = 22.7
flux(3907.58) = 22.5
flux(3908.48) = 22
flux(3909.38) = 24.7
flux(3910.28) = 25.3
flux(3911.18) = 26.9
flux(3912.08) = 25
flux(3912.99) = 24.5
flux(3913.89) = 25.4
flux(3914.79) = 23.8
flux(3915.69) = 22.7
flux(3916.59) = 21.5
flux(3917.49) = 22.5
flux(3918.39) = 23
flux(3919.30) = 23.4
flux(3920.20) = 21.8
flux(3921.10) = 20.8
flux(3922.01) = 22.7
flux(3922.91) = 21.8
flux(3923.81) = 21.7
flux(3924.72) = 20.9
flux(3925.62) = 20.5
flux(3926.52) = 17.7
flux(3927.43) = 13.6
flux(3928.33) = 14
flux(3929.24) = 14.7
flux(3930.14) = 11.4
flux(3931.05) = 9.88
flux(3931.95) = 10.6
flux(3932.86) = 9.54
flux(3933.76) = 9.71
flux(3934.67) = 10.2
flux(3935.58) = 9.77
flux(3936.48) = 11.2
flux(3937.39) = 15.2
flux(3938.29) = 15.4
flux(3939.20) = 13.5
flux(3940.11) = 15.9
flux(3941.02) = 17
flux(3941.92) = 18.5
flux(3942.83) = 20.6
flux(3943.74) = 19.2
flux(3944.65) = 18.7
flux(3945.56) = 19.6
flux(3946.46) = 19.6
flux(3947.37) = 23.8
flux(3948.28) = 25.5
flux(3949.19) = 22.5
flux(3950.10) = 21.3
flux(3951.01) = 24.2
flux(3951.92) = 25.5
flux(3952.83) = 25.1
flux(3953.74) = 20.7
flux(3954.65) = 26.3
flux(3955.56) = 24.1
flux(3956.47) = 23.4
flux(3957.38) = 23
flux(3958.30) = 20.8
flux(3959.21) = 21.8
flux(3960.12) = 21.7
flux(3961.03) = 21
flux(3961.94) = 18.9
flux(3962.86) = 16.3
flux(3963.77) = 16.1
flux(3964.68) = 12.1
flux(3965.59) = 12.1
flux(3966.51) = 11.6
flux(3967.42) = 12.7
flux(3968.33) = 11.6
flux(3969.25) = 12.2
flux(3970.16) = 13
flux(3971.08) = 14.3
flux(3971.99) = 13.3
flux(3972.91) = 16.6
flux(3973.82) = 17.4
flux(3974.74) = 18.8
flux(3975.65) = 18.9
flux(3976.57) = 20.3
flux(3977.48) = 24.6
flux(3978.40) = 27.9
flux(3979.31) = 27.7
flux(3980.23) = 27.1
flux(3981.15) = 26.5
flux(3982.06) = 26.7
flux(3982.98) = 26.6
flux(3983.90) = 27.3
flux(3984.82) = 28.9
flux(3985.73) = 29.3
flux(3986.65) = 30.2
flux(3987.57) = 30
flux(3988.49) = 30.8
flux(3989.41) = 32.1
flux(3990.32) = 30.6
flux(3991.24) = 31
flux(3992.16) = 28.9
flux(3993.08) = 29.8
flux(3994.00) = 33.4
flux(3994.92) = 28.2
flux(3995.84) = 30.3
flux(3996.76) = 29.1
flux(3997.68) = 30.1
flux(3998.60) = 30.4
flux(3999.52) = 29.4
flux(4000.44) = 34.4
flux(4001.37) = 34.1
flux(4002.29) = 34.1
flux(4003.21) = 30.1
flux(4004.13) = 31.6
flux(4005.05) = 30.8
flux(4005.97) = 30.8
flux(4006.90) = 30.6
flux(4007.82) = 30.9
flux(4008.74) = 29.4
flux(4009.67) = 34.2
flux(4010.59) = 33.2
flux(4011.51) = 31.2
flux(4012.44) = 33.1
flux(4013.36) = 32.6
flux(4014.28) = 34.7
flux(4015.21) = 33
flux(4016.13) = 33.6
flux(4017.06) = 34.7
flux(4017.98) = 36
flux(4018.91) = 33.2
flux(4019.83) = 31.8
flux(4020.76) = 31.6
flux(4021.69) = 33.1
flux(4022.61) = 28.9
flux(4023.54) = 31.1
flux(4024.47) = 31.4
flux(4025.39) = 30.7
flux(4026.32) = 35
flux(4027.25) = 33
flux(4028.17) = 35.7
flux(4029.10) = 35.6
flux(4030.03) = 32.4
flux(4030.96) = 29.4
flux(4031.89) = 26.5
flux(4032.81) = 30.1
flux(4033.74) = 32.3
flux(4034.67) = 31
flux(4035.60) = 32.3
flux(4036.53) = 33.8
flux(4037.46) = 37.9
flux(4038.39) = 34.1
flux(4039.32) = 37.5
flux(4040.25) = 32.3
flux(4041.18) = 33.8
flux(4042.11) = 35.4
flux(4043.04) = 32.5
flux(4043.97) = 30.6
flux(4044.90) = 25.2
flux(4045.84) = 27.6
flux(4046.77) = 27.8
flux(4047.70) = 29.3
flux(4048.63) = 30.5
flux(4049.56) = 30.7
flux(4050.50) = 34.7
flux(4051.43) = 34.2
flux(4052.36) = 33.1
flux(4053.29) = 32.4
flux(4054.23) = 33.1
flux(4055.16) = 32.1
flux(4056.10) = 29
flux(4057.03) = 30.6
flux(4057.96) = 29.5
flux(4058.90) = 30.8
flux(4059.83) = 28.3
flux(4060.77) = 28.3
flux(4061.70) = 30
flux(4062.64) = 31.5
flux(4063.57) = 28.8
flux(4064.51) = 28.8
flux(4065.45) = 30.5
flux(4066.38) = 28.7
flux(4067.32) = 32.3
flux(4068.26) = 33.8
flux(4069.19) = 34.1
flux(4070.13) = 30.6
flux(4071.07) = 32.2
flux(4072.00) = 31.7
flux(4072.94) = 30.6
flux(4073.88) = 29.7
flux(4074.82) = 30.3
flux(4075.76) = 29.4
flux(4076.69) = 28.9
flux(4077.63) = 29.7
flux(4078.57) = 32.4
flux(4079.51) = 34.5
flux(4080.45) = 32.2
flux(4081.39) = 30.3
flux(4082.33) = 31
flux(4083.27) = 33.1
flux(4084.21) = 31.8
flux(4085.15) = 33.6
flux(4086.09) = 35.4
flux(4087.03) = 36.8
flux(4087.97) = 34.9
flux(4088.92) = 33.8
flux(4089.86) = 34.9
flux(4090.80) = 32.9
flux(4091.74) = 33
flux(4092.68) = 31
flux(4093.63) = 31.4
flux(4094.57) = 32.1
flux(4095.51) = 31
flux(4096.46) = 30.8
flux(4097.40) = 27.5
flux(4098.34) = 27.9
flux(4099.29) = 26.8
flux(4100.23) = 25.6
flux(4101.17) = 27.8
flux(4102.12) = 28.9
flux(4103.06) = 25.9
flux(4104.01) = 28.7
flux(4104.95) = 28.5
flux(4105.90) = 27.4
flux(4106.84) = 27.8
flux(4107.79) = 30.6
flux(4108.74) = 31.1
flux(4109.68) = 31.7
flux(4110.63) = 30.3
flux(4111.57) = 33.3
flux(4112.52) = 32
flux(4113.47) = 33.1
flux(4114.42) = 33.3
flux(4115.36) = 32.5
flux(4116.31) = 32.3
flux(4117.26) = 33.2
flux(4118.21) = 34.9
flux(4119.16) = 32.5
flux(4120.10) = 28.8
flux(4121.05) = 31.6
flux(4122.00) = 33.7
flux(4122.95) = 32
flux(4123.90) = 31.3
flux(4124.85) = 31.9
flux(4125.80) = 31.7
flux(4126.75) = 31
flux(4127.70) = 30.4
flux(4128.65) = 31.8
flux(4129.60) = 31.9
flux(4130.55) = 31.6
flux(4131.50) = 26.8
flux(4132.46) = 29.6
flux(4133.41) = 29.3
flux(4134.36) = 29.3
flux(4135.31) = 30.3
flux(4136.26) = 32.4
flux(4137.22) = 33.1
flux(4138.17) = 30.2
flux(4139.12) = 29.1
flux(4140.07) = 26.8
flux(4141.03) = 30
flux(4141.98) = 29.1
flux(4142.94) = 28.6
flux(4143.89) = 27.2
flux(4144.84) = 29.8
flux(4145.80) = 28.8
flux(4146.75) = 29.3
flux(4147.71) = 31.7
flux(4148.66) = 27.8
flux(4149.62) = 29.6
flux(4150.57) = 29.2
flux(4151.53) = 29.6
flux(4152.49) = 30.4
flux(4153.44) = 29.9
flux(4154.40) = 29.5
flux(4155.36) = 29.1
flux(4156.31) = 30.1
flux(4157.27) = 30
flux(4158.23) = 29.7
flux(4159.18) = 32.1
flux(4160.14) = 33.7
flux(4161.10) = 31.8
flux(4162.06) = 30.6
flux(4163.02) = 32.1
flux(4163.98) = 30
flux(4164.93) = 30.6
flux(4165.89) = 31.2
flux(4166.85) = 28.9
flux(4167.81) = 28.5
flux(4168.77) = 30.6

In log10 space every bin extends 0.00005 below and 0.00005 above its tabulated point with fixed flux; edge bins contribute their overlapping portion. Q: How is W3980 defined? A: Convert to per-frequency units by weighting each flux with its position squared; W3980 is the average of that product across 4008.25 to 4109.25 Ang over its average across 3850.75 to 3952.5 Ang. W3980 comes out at 1.80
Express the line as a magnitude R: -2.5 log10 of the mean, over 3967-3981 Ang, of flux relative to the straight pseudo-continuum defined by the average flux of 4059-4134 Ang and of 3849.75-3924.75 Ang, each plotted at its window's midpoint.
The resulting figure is 0.29 mag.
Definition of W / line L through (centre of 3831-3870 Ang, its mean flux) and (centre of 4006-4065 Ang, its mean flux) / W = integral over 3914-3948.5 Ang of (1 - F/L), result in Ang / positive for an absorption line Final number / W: 7.6 Ang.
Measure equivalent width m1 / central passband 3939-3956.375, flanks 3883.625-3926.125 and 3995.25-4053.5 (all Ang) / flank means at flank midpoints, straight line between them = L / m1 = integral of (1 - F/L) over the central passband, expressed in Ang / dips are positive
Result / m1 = 2.8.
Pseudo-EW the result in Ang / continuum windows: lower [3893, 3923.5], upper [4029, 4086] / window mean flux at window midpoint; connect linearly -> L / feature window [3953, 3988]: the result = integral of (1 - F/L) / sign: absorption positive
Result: 7.2 Ang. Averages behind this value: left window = 22.6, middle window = 20.9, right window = 31.4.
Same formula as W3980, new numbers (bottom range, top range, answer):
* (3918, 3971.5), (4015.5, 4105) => 1.87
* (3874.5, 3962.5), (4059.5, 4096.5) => 1.74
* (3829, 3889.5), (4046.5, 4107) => 2.12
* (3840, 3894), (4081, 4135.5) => 2.03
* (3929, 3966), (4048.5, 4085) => 1.84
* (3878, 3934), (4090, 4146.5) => 1.72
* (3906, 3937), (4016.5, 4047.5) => 1.79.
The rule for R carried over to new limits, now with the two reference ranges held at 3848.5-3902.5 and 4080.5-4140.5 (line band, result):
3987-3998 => -0.228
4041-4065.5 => -0.102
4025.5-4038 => -0.216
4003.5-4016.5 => -0.246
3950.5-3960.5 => -0.034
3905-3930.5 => -0.045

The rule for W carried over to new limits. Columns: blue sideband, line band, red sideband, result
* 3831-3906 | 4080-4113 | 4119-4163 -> -3.2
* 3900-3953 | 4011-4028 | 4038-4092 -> -3.1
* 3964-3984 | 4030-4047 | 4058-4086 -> -3.1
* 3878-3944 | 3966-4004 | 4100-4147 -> -3.9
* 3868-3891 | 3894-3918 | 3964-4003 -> -4.0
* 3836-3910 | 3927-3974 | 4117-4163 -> 10.0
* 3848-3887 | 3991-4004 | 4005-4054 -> -0.8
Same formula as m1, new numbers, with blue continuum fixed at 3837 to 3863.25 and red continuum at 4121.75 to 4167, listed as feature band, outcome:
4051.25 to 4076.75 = -4.4 Ang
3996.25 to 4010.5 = -4.9 Ang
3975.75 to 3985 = -1.6 Ang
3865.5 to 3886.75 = -0.8 Ang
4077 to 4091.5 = -3.1 Ang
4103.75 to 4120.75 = -1.5 Ang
